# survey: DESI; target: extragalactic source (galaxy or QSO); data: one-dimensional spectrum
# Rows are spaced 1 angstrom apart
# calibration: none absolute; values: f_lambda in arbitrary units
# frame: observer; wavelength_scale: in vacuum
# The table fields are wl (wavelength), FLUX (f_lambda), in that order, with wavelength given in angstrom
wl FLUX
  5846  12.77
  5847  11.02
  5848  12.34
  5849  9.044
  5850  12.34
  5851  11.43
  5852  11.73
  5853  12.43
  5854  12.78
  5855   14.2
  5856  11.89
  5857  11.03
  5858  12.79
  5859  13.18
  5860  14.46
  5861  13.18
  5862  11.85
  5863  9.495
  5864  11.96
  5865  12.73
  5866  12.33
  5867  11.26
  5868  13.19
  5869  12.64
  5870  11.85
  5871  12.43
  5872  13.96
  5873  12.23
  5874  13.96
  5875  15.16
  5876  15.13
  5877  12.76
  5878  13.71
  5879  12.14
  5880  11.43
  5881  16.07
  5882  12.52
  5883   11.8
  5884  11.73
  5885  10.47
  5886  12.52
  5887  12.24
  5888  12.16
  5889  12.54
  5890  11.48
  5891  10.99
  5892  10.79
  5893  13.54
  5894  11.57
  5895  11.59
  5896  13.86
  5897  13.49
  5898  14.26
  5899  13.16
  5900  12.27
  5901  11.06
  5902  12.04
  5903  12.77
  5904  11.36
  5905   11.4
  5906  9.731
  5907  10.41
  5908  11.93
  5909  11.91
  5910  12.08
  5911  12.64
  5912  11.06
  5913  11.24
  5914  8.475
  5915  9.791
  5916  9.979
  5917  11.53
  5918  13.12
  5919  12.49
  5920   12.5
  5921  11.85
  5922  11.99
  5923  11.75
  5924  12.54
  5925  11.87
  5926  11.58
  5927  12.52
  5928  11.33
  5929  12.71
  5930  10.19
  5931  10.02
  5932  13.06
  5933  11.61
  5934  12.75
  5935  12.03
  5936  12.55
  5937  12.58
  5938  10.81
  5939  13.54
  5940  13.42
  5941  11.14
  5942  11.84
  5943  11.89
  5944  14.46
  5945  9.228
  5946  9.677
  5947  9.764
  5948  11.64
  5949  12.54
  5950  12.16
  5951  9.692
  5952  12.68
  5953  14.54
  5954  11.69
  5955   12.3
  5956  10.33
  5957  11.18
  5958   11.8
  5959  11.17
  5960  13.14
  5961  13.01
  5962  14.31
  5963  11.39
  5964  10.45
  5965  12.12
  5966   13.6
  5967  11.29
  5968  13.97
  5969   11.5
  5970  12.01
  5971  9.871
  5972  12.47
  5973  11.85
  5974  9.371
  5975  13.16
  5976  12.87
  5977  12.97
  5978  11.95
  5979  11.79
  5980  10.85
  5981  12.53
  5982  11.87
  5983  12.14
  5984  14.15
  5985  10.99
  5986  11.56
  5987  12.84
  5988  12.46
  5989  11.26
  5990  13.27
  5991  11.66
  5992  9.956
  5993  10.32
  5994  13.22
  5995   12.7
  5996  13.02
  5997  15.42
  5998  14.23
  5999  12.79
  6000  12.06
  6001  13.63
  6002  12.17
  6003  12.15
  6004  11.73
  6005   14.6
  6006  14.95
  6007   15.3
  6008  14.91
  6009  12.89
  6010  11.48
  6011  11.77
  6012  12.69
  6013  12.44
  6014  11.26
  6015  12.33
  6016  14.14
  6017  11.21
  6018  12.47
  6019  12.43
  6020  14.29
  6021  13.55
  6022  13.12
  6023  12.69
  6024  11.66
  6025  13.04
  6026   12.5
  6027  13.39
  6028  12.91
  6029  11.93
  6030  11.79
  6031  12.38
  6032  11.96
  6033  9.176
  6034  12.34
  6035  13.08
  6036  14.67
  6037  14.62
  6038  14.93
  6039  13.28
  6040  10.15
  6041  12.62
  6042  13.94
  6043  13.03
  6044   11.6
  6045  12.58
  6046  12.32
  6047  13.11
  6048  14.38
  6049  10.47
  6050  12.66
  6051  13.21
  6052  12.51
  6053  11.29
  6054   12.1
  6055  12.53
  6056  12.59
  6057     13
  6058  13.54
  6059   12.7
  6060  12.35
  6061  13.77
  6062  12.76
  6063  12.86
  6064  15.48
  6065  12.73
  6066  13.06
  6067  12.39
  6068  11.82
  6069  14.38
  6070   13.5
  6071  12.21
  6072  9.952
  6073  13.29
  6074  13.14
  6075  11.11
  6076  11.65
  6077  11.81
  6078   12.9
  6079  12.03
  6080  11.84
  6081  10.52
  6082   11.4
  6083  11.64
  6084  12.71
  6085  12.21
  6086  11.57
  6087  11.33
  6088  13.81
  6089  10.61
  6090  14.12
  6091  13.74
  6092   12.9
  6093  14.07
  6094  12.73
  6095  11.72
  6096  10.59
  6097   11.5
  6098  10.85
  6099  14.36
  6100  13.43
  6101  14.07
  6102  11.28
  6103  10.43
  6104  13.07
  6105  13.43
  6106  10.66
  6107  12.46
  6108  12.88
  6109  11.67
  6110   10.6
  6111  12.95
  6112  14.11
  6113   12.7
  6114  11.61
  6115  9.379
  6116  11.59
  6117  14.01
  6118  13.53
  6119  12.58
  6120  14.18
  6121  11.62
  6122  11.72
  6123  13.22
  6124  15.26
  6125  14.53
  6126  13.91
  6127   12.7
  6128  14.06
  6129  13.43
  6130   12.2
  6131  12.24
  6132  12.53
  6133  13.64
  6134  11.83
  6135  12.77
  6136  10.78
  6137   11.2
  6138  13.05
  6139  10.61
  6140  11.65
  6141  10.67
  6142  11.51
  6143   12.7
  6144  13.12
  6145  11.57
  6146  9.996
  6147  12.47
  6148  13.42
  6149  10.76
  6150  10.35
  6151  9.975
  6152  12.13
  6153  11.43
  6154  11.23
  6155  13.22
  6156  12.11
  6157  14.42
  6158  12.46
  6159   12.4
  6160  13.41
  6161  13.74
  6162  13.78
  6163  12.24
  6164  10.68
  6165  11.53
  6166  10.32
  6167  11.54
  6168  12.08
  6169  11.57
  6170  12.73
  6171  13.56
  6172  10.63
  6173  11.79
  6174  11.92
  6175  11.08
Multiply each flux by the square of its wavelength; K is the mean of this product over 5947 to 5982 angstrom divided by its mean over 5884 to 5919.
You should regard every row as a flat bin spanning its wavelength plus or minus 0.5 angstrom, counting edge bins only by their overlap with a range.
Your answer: 1.0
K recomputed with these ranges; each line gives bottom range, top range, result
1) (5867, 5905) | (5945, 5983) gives 0.97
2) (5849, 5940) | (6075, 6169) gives 1.09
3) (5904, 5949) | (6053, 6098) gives 1.13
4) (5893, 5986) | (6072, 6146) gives 1.10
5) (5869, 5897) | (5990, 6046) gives 1.06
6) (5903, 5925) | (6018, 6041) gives 1.15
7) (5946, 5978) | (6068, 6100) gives 1.07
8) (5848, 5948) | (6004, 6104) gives 1.10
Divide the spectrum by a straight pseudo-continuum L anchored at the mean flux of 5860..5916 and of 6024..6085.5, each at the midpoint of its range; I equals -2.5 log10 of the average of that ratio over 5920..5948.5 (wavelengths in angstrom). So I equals 0.043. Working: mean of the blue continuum 12.2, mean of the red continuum 12.5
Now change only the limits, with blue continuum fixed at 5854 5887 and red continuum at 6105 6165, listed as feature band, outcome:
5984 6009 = -0.03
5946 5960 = 0.08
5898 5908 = 0.08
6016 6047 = -0.02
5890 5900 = 0.01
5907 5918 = 0.14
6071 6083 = 0.06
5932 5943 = 0.03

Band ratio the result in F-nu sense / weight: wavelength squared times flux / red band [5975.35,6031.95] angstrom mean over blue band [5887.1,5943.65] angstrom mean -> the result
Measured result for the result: 1.09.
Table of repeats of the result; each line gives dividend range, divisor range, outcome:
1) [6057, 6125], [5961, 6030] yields 1.03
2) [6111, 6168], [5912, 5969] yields 1.11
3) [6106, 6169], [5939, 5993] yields 1.09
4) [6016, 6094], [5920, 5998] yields 1.08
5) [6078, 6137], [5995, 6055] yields 1.00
